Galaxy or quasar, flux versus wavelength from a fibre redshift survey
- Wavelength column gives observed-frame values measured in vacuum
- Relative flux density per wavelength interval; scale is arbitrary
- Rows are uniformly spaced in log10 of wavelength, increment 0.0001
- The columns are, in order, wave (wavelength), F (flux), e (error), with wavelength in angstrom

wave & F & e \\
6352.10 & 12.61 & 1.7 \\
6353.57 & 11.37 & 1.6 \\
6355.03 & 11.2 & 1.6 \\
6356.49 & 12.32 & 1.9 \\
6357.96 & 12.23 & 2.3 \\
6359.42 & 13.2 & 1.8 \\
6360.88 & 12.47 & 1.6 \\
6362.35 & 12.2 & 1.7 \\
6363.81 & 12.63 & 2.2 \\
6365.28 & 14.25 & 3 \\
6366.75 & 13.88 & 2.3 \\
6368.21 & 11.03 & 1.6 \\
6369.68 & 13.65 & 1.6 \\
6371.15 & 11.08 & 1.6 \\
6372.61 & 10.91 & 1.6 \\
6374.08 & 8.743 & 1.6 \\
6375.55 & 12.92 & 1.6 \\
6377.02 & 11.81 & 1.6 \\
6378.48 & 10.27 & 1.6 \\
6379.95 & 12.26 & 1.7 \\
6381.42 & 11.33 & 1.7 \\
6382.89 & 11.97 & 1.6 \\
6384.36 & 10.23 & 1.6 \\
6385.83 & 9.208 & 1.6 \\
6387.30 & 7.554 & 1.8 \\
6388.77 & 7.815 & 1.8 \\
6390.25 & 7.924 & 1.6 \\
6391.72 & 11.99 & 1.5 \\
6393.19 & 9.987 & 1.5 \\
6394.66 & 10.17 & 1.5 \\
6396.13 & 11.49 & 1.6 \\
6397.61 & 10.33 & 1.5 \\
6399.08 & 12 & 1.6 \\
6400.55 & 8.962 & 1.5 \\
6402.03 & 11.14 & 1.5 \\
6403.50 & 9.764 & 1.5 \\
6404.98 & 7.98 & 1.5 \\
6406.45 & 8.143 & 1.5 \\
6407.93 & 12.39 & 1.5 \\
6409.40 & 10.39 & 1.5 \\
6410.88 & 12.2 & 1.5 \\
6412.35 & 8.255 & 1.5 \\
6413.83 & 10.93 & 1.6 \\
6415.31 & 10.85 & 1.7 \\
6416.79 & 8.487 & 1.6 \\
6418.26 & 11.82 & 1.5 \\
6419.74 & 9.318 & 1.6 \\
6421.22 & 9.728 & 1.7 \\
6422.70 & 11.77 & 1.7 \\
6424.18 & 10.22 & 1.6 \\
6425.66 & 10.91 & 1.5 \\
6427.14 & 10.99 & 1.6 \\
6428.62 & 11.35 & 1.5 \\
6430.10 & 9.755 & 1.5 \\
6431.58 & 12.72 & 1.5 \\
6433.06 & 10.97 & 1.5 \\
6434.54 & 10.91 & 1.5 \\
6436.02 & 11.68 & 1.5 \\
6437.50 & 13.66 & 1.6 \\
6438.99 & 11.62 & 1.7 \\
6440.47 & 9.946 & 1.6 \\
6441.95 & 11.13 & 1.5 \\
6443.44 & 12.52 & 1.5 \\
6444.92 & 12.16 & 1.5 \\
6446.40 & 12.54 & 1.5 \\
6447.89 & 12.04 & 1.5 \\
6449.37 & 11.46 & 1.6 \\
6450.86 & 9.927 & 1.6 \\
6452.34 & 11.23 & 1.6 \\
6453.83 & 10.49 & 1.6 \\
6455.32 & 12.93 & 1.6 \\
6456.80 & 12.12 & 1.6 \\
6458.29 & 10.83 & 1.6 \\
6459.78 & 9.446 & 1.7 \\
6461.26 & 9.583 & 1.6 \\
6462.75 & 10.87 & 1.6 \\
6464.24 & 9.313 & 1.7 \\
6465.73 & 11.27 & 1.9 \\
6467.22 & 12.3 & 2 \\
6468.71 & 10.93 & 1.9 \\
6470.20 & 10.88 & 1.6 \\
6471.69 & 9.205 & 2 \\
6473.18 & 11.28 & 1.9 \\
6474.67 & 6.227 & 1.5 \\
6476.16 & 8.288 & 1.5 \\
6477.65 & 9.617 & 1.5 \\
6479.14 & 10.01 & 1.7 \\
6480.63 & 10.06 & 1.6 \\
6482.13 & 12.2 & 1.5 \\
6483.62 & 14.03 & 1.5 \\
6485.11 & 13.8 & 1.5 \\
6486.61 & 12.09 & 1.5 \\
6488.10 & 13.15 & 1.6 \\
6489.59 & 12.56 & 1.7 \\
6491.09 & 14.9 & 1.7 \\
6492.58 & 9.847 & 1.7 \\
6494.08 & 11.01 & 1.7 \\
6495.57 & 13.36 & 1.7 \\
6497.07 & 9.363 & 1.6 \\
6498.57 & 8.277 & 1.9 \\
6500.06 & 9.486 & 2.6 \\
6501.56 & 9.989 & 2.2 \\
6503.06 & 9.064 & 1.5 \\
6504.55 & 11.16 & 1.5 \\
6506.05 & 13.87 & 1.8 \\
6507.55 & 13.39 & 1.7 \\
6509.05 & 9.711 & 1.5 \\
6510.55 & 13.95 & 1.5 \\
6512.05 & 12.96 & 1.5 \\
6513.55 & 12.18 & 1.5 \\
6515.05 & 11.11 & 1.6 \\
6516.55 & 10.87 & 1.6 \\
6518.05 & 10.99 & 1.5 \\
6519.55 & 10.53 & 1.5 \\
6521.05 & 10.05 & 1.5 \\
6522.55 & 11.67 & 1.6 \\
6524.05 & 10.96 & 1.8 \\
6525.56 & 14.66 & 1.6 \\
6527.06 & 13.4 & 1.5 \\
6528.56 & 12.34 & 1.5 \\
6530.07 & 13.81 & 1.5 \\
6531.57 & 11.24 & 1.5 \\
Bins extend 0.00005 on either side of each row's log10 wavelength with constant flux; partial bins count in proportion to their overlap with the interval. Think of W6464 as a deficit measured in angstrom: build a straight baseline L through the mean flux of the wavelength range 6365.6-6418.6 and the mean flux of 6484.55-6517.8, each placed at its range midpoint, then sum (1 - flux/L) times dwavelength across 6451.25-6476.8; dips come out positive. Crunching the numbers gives 1.89 angstrom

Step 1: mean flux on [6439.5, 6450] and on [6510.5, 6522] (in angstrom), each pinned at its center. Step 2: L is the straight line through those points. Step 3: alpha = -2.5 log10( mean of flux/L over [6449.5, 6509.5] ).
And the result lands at 0.06 mag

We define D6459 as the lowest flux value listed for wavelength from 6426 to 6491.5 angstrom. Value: 6.227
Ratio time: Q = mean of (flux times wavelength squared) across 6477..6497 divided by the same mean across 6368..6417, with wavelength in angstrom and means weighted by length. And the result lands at 1.18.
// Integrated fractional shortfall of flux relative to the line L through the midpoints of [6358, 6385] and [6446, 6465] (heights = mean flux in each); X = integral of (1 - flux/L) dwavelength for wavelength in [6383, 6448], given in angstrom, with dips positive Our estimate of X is 4.6 angstrom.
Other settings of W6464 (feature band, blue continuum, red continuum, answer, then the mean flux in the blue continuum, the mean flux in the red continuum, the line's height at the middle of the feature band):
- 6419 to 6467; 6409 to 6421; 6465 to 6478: -4.7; 10.3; 10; 10.1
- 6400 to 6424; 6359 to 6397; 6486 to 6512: 2.4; 11.2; 11.5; 11.3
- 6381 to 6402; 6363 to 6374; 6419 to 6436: 2.9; 12.3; 10.8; 11.7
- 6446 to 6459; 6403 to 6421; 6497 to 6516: -1.2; 10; 11.2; 10.5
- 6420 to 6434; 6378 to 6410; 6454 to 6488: -0.6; 10.1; 10.8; 10.4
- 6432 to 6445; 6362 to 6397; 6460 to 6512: -0.7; 11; 11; 11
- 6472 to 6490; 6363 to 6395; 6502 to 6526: 0.7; 11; 11.6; 11.5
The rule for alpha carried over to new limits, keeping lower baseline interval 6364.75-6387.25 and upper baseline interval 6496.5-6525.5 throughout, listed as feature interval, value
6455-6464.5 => 0.05 mag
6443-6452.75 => -0.04 mag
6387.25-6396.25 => 0.19 mag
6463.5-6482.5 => 0.12 mag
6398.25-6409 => 0.13 mag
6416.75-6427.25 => 0.08 mag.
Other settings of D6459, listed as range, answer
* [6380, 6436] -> 7.554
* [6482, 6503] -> 8.277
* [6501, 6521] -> 9.064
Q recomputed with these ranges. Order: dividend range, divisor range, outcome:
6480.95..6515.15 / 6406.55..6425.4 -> 1.16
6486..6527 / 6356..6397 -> 1.07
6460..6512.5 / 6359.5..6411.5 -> 1.05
